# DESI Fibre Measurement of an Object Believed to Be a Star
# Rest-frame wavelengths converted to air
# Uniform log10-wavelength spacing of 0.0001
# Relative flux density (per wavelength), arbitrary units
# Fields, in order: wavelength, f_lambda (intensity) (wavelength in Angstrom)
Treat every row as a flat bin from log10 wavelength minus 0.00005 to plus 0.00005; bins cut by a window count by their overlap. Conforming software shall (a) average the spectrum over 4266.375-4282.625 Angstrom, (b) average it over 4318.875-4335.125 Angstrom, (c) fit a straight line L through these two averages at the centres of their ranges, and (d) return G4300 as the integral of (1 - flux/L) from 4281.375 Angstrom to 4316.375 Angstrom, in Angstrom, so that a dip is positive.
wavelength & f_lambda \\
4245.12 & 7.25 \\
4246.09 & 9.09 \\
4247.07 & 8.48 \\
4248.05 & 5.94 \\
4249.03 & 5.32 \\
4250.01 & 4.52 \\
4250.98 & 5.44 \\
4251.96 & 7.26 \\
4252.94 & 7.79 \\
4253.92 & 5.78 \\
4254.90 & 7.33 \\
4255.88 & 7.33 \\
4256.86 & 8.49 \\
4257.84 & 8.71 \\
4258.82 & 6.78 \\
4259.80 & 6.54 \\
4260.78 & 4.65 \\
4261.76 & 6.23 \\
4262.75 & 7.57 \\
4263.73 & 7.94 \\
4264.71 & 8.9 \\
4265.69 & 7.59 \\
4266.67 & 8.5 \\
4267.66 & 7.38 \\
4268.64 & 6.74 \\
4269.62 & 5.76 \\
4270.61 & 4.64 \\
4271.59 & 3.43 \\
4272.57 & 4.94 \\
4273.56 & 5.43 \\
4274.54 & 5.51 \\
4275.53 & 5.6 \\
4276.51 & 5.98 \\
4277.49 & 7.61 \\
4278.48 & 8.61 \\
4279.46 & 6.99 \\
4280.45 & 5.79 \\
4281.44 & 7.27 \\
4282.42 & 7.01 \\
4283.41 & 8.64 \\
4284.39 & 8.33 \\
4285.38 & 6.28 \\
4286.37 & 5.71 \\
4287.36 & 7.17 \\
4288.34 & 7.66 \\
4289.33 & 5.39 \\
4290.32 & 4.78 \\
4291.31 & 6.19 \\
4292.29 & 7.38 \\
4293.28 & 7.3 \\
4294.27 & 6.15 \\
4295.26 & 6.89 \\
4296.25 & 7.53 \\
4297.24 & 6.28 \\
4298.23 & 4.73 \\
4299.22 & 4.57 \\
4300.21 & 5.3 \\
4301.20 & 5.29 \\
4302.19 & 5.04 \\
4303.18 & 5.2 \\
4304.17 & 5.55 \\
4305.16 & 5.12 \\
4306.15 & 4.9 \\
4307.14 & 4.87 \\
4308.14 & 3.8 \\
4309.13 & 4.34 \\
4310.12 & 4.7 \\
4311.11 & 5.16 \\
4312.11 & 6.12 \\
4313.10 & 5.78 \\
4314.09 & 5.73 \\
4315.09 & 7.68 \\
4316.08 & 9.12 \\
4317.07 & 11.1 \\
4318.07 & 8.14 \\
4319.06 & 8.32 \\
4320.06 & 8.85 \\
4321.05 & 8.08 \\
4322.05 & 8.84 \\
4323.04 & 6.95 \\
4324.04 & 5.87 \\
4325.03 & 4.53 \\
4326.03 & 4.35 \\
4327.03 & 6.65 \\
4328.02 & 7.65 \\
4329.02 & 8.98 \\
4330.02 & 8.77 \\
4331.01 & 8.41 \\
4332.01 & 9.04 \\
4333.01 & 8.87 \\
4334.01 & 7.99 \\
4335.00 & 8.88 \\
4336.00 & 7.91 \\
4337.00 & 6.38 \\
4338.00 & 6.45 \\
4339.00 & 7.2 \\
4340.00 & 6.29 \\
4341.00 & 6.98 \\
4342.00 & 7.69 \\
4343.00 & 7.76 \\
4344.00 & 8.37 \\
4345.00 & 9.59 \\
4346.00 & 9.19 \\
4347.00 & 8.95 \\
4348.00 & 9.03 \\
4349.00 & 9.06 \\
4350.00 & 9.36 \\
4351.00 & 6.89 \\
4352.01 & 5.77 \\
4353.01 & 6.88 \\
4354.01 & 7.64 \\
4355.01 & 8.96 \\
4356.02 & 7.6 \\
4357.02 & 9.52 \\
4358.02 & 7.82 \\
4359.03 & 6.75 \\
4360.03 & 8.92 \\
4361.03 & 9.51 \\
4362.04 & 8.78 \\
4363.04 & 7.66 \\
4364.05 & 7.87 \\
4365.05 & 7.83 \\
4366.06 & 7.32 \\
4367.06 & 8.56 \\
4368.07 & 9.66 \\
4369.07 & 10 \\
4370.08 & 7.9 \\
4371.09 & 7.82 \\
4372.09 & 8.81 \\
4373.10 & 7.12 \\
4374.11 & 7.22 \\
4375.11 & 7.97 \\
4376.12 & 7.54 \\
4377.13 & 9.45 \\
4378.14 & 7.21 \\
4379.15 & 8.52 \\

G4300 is 4.2 Angstrom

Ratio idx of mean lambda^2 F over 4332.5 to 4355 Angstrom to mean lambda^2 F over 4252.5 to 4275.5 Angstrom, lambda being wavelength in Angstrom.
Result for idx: 1.23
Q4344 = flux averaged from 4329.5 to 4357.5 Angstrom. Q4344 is 8.05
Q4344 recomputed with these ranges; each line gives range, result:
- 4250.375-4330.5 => 6.58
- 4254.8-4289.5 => 6.8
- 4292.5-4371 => 7.31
